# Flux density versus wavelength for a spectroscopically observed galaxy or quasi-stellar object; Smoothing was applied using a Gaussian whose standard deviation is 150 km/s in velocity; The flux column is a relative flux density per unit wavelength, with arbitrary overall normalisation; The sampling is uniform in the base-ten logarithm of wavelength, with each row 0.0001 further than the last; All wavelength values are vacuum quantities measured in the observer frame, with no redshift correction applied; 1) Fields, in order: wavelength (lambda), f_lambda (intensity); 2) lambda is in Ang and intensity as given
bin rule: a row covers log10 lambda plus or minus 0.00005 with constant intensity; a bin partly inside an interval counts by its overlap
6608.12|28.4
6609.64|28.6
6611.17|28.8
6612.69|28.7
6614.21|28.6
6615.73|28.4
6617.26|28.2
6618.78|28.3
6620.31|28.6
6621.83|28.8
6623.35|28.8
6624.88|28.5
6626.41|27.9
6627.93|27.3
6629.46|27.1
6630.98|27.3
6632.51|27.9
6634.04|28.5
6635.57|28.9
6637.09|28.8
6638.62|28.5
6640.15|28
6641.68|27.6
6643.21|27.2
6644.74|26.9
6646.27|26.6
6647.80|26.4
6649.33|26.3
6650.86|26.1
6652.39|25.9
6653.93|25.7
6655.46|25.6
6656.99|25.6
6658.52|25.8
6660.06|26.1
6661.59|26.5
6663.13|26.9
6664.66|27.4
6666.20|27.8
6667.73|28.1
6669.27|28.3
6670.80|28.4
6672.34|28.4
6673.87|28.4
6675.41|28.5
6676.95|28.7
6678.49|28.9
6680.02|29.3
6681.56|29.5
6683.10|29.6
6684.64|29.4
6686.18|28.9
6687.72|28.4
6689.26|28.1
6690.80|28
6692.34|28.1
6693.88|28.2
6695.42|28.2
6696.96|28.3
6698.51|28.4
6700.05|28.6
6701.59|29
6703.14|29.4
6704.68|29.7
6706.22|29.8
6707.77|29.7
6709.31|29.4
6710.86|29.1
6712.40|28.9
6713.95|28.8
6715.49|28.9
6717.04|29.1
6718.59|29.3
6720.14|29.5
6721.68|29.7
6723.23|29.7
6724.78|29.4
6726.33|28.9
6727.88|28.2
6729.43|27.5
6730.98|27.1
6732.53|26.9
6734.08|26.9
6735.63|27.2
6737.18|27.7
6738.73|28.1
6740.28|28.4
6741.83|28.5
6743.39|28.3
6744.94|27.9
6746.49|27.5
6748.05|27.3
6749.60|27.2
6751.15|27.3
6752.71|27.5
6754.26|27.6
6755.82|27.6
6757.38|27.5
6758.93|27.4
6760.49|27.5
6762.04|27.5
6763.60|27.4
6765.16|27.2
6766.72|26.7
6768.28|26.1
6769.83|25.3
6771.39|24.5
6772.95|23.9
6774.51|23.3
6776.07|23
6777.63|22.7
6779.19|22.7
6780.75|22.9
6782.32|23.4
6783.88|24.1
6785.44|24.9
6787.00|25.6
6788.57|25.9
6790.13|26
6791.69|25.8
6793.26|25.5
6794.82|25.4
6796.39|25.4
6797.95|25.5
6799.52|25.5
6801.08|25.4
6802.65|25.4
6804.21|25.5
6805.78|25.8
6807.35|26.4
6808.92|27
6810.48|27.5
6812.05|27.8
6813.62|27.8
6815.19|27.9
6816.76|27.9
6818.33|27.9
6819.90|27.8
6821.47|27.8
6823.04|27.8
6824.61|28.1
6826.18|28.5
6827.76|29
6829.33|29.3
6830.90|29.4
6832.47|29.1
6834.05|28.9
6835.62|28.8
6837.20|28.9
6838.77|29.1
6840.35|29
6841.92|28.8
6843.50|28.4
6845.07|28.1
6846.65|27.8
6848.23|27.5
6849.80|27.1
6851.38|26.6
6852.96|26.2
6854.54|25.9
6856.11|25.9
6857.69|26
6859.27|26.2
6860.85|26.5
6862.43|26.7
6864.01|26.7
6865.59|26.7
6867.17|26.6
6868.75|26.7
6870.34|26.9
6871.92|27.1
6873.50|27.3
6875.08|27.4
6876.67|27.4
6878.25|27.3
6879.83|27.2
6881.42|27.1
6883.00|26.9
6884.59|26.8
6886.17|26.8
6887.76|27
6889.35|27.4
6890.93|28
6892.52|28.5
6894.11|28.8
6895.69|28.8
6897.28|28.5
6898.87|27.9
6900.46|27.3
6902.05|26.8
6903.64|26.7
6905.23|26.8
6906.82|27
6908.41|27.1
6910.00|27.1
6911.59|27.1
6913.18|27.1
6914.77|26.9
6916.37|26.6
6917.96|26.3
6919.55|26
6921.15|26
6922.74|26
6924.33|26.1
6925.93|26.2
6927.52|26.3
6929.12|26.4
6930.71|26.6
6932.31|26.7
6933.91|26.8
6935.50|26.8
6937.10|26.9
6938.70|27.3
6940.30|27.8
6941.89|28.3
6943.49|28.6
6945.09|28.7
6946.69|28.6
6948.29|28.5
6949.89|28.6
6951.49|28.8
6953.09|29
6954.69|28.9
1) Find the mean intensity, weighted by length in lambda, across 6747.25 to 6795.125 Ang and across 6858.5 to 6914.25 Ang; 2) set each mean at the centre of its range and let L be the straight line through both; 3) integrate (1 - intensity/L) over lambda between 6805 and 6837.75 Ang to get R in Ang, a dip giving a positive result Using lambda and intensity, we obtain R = -2.1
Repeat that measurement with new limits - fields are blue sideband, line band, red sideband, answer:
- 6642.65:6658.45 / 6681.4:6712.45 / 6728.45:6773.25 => -2.6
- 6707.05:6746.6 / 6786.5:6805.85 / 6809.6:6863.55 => 1.7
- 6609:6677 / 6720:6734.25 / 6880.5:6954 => -0.4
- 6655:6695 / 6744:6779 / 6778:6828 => 0.6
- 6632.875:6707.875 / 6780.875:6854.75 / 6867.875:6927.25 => 0.9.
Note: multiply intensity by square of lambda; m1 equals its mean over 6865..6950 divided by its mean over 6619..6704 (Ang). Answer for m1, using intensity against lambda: 1.05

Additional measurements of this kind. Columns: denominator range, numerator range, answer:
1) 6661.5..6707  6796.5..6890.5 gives 1.00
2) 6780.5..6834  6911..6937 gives 1.03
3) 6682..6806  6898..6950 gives 1.05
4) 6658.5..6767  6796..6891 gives 1.01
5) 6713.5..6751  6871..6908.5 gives 1.02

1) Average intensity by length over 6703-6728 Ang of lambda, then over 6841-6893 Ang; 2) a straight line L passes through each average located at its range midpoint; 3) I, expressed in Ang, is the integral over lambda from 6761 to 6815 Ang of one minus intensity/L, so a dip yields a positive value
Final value 5.3 Ang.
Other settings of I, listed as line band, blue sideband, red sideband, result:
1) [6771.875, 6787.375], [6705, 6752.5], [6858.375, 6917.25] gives 2.4 Ang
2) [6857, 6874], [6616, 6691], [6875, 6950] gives 0.4 Ang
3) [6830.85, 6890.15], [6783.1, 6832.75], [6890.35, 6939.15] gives -1.0 Ang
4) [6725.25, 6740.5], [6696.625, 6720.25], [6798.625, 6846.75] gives 0.6 Ang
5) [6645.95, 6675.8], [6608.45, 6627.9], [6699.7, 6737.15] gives 1.7 Ang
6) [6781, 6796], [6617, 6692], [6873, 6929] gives 1.3 Ang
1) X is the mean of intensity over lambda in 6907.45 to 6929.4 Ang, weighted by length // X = 26.5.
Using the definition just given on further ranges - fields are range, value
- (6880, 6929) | 27.1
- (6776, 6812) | 25.2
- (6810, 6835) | 28.3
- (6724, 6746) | 27.9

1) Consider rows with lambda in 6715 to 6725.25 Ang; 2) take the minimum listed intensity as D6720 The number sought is 28.9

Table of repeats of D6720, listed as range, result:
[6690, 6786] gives 22.7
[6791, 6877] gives 25.4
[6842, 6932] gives 25.9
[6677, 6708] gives 28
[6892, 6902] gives 27.3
